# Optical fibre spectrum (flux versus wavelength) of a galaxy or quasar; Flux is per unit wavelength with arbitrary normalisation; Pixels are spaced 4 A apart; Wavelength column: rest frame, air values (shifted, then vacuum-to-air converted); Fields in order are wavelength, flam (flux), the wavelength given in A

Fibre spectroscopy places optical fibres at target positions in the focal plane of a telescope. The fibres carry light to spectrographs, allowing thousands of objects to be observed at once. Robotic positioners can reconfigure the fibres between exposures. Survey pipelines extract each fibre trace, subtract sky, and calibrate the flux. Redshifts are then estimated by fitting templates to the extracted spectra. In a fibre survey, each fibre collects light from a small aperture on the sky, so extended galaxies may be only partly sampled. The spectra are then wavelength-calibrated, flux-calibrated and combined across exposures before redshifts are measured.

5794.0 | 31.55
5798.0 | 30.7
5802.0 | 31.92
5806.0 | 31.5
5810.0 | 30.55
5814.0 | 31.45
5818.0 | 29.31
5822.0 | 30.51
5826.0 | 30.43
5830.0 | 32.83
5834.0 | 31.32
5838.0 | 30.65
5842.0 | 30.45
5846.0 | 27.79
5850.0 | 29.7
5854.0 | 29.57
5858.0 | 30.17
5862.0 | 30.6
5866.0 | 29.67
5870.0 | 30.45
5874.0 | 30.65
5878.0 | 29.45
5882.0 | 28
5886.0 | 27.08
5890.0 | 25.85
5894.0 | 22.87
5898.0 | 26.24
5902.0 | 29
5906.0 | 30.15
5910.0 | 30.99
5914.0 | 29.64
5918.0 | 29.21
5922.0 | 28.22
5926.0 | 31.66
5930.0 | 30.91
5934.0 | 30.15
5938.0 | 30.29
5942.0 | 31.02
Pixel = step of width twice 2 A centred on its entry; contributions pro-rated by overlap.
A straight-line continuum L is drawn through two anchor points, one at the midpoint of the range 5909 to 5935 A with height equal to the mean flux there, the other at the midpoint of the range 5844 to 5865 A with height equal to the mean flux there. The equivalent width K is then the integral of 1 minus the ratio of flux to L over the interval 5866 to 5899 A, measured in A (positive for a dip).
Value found 2.3 A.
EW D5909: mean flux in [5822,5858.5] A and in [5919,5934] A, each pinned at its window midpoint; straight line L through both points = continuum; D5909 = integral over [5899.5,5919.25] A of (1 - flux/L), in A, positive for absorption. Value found 0.3 A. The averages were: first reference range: 30.3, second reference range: 30.2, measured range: 29.7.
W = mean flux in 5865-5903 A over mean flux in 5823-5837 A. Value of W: 0.89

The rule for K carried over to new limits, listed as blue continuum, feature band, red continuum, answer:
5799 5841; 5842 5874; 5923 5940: 1.1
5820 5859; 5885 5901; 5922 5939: 2.5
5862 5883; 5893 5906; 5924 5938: 1.4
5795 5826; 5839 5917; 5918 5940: 4.0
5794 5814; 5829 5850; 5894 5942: 0.2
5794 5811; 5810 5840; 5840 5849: -0.8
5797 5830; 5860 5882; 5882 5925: -0.7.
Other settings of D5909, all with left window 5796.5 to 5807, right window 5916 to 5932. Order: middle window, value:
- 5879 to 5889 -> 1.0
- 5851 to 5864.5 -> 0.3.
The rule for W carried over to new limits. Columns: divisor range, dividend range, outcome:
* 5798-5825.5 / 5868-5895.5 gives 0.90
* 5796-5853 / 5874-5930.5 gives 0.93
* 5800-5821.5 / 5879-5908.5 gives 0.88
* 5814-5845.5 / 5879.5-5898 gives 0.85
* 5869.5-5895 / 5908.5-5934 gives 1.08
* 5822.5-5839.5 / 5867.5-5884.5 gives 0.95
